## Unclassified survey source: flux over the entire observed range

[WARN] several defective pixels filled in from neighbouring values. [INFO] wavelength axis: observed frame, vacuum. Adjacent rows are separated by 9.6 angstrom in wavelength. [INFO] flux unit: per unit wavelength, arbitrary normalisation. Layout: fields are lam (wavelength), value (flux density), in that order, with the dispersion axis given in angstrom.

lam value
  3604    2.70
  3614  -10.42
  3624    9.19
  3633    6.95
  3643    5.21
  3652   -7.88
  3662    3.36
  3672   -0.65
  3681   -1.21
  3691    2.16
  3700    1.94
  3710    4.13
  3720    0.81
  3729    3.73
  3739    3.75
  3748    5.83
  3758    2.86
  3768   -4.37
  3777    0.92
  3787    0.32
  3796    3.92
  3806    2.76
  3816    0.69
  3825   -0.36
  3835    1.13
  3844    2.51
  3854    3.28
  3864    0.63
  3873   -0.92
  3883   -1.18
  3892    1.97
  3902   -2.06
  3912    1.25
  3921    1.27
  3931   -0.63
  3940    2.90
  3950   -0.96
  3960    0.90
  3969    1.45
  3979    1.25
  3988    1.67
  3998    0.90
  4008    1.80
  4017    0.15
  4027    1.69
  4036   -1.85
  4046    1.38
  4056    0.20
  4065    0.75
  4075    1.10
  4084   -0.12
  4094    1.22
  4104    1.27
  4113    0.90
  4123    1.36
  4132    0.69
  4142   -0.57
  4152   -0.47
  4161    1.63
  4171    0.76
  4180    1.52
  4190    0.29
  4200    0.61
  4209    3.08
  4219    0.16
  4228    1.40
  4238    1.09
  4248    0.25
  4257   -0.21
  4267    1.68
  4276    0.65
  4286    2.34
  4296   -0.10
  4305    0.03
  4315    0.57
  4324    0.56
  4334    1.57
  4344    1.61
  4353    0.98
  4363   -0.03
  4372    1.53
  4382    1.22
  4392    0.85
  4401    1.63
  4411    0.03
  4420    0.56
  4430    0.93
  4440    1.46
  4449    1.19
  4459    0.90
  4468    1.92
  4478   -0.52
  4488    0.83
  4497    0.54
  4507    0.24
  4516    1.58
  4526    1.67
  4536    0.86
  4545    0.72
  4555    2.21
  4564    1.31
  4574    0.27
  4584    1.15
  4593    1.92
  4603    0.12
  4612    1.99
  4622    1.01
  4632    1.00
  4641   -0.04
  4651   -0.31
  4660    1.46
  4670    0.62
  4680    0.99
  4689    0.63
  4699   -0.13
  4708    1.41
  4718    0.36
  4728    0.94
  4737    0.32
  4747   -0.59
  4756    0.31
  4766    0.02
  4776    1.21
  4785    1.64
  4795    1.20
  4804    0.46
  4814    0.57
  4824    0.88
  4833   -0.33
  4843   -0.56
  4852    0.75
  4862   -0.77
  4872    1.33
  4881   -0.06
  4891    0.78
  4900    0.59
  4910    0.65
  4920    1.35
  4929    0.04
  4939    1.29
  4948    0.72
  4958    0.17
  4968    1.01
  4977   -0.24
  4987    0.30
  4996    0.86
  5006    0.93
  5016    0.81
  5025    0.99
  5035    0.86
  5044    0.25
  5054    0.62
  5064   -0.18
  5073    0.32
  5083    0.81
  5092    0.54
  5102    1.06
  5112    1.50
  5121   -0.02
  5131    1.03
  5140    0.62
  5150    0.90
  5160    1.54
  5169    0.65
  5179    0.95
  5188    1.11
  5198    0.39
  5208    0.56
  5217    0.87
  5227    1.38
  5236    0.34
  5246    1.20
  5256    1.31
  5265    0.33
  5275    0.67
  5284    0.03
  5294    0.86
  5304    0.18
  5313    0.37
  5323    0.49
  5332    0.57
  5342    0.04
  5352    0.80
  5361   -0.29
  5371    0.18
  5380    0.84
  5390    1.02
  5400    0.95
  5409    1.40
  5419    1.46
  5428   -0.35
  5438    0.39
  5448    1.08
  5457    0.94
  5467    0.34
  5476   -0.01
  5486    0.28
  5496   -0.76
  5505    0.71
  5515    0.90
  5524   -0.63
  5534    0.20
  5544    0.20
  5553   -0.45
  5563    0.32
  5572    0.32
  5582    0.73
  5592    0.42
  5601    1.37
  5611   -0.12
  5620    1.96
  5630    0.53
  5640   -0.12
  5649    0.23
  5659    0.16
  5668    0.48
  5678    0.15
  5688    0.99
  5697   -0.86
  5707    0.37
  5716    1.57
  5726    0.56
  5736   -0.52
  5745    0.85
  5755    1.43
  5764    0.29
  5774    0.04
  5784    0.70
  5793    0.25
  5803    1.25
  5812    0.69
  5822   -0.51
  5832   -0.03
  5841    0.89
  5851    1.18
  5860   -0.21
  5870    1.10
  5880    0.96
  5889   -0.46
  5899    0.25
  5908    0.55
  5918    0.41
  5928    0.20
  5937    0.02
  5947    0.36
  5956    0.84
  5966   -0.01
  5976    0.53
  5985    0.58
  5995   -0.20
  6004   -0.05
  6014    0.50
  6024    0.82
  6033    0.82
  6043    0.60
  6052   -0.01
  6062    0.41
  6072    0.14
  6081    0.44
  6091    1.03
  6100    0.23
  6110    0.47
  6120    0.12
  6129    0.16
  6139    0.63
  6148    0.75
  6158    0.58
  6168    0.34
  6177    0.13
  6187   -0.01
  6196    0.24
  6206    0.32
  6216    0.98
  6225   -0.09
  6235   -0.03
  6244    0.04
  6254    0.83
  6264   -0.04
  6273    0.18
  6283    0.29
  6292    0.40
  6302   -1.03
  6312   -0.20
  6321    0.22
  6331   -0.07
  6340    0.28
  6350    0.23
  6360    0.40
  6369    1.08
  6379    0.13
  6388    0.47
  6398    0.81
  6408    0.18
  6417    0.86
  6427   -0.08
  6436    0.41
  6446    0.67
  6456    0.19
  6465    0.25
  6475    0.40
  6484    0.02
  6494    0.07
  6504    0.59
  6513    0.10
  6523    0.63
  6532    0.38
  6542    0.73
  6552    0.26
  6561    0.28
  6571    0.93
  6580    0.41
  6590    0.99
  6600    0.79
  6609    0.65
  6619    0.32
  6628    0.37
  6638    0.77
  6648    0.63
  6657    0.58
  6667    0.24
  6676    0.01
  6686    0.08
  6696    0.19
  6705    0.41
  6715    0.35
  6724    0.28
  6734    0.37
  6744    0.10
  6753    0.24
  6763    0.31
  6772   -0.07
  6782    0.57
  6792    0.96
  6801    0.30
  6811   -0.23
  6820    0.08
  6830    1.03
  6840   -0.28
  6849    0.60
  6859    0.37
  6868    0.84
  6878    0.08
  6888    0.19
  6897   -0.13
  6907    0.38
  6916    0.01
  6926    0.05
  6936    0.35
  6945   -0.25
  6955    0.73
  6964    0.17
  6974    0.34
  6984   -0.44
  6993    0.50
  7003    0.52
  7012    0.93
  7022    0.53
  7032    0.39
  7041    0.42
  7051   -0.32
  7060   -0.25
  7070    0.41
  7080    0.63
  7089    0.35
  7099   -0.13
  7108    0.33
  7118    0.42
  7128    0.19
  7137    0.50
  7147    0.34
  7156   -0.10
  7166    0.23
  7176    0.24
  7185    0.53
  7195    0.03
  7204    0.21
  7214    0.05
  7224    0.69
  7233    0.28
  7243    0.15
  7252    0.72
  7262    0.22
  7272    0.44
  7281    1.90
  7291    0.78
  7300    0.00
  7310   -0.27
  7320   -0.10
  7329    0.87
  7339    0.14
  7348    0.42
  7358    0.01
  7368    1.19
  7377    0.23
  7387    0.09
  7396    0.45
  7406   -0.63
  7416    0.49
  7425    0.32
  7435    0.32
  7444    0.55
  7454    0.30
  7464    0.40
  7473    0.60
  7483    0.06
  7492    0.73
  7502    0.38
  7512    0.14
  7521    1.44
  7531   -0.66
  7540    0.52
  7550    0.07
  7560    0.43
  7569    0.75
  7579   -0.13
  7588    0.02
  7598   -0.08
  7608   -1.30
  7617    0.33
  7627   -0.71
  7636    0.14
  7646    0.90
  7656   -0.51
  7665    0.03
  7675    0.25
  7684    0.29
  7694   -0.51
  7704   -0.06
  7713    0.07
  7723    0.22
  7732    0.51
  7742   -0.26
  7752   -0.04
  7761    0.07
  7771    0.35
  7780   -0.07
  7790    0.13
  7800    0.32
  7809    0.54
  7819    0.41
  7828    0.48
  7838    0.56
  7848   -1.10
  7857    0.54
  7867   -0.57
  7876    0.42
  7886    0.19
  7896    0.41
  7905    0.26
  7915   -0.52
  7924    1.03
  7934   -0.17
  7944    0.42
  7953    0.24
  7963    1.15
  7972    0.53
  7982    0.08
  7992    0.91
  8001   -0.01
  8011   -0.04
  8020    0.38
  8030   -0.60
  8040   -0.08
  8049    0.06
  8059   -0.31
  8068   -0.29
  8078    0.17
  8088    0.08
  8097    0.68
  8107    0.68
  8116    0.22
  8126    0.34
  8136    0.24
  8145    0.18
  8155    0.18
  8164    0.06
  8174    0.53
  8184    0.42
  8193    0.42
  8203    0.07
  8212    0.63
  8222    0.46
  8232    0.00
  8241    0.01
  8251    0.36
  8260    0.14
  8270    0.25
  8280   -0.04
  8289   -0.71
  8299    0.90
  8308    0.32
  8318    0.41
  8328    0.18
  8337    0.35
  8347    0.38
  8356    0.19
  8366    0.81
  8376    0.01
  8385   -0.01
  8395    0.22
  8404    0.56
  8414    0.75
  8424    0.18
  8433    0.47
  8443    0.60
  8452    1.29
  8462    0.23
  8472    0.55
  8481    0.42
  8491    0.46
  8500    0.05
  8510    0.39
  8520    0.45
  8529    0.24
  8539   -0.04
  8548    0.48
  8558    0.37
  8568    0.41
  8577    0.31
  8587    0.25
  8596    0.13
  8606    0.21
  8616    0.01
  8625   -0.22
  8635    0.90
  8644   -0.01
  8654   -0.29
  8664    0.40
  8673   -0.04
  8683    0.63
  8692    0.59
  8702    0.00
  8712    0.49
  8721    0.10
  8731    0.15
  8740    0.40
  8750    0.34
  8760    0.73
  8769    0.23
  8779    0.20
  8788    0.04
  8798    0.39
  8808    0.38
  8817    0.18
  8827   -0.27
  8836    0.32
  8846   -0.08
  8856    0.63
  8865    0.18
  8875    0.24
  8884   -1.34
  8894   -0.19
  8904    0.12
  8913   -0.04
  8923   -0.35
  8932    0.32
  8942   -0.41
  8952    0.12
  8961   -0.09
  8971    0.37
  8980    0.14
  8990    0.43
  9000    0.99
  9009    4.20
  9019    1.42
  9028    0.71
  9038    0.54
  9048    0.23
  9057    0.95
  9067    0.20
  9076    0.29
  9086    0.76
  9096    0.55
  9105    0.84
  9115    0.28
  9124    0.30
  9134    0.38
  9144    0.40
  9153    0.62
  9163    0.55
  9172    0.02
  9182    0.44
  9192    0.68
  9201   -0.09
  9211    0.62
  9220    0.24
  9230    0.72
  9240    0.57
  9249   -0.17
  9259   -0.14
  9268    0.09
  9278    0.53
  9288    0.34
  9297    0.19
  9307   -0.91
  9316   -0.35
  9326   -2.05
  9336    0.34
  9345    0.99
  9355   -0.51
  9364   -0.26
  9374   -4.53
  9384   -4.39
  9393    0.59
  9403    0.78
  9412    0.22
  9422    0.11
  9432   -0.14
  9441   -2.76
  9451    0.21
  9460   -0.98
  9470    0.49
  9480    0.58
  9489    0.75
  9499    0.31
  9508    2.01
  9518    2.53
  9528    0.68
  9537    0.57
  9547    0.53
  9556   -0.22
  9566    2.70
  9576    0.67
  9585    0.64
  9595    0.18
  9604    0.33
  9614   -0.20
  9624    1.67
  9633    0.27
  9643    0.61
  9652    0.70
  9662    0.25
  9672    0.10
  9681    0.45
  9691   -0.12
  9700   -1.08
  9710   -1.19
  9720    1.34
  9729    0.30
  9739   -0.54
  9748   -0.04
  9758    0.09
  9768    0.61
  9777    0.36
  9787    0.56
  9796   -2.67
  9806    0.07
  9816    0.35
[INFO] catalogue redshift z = 1.42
